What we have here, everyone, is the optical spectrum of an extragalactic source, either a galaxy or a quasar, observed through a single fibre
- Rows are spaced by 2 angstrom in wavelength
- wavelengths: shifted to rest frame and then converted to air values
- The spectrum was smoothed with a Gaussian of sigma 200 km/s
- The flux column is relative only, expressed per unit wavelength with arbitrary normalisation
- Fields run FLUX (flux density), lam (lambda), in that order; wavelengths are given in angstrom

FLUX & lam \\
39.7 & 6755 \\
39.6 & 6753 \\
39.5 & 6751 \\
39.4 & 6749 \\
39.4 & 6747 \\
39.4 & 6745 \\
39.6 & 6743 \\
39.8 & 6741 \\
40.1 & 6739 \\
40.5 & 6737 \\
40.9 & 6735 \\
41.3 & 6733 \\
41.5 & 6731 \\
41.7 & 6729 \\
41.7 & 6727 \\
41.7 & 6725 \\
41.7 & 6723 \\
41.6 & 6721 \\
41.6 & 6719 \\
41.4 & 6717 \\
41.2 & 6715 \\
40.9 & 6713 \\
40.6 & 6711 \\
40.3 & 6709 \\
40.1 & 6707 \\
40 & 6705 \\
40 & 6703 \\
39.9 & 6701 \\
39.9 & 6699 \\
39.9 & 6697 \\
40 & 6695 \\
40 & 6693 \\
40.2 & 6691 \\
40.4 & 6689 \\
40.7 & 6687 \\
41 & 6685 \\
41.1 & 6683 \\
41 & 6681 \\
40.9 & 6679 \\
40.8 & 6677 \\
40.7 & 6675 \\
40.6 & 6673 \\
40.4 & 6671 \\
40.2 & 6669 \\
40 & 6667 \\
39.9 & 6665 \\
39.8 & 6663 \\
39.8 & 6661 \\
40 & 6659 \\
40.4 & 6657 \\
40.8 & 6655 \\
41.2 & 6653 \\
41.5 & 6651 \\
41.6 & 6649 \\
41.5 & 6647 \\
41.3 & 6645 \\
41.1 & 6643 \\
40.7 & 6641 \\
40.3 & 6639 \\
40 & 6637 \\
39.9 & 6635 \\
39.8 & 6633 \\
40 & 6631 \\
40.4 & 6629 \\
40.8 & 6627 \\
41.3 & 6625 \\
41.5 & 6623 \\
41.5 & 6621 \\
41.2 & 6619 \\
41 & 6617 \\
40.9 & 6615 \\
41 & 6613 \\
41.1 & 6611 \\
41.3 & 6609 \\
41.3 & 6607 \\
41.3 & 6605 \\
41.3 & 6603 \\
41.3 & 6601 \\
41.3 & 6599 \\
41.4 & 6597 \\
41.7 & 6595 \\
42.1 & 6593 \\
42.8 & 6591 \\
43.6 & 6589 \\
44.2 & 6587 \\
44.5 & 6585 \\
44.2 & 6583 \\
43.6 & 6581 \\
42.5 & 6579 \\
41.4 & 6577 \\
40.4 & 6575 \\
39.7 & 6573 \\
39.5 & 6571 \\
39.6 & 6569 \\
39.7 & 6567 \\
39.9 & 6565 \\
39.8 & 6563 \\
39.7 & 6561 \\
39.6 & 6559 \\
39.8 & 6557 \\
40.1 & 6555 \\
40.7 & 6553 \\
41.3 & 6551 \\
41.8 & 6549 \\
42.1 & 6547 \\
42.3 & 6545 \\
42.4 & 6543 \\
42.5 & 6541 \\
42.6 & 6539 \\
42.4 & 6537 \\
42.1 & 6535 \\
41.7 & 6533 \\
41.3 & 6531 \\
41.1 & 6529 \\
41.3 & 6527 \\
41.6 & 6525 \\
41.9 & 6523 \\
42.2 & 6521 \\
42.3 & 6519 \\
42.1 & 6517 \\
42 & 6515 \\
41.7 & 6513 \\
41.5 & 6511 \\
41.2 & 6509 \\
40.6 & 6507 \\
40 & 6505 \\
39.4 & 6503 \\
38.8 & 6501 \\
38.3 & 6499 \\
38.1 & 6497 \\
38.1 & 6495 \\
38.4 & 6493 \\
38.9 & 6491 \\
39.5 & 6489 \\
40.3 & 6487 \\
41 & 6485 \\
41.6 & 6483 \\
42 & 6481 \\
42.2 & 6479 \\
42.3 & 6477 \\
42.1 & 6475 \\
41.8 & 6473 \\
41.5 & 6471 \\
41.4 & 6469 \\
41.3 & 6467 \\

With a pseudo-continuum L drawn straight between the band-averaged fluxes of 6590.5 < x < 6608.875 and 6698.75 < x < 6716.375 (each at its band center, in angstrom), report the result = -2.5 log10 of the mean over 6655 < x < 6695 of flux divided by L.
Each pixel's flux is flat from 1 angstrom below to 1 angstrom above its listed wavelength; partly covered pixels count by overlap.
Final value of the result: 0.01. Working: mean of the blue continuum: 41.6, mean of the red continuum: 40.4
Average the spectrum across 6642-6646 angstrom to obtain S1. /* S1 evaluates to 41.2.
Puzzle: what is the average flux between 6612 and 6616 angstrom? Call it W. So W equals 41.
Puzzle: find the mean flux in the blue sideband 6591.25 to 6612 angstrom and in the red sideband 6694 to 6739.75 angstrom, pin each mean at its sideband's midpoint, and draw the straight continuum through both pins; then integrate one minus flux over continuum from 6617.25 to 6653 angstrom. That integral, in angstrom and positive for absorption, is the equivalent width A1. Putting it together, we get 0.4 angstrom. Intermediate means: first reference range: 41.5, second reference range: 40.8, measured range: 40.9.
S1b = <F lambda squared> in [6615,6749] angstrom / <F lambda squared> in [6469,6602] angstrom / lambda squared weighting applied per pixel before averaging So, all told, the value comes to 1.0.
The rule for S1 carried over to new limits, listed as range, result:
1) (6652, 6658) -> 40.8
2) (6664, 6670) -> 40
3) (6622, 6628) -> 41.2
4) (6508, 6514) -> 41.5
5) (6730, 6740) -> 40.9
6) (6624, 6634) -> 40.5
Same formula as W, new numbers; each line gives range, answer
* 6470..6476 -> 41.8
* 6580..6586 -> 44.1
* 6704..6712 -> 40.2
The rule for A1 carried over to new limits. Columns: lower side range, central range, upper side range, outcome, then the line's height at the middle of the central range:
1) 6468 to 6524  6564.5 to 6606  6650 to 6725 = -1.1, 40.7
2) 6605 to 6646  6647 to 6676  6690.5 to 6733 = 0.2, 40.8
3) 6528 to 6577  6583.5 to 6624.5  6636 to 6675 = -1.1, 40.8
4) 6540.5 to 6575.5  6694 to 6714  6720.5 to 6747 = 0.3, 40.8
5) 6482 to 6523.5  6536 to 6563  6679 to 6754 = -0.6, 40.4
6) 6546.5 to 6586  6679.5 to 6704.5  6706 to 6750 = 0.3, 40.8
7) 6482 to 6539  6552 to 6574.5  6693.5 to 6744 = 0.5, 40.7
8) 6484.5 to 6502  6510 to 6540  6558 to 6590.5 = -1.4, 39.9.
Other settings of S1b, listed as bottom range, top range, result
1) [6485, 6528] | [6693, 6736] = 1.08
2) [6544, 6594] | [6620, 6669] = 1.00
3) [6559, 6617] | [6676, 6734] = 1.02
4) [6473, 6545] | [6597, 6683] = 1.03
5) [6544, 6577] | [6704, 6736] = 1.07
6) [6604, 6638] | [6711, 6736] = 1.05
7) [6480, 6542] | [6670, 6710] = 1.04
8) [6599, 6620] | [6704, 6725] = 1.03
